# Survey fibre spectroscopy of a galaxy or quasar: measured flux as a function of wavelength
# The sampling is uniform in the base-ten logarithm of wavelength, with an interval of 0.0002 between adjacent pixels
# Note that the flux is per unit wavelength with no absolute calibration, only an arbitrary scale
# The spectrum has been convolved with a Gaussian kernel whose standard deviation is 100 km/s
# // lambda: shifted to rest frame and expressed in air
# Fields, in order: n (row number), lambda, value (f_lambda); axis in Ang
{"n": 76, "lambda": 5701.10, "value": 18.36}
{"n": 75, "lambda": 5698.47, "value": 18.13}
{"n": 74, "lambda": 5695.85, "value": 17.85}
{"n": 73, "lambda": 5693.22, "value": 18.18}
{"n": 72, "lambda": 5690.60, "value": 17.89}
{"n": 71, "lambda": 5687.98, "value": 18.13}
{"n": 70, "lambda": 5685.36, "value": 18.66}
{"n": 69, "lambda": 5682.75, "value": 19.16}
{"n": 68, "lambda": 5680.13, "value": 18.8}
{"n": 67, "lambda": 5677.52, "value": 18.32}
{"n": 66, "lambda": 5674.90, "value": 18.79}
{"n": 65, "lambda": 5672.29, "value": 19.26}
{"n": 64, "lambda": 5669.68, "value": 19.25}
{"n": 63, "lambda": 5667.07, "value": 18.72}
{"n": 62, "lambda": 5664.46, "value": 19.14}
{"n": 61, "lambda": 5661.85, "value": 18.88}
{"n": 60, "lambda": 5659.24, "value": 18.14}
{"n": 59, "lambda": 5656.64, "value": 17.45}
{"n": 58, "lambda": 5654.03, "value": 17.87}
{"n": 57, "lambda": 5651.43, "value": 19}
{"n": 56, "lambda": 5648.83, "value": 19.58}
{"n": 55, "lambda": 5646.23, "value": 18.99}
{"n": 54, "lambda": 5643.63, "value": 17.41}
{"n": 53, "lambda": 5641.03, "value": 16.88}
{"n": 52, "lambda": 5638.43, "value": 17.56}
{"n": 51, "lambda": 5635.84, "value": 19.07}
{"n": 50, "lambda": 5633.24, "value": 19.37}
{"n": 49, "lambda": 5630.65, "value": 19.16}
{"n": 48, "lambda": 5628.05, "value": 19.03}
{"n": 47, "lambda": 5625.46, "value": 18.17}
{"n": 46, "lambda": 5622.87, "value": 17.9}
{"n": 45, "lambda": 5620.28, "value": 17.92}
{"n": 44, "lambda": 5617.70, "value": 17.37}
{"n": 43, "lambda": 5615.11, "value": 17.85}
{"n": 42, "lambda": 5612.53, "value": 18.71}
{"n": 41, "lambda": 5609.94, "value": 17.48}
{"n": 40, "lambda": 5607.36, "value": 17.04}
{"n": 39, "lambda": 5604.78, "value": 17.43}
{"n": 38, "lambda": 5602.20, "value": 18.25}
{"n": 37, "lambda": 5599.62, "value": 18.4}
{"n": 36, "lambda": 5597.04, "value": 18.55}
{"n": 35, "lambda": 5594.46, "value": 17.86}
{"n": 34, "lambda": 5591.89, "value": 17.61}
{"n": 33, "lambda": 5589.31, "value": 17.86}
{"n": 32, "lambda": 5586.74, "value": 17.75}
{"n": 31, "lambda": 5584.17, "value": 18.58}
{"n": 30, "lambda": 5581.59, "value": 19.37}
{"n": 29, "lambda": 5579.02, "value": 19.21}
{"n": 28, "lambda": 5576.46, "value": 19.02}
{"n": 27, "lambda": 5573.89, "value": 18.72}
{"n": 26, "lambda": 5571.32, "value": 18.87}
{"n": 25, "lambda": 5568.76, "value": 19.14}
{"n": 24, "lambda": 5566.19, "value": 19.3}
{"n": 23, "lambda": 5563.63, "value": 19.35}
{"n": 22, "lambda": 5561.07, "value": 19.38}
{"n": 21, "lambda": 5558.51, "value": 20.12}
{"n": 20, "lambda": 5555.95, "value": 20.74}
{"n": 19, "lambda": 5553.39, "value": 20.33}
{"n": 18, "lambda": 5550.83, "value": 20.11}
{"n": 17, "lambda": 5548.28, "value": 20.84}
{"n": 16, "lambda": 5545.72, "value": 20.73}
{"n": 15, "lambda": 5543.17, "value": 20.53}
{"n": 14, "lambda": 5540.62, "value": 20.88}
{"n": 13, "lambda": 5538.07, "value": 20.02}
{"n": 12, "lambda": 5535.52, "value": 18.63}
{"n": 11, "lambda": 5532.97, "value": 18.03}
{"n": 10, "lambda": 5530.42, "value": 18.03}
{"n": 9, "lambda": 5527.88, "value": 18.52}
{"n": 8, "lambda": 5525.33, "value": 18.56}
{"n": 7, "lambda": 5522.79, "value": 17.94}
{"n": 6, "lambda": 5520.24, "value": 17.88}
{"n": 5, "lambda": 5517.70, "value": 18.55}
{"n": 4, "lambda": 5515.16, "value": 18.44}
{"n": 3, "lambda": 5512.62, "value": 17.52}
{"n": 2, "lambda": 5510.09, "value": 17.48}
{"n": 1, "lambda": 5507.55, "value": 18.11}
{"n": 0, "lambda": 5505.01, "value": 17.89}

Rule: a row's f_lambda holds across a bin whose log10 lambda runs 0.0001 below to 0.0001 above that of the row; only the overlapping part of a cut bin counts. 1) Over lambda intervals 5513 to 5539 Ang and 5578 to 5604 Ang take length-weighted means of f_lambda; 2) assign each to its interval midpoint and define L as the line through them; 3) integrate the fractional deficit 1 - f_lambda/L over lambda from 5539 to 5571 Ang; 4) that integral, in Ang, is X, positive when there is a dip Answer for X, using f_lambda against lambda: -3.0 Ang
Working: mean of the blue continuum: 18.4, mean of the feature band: 20.1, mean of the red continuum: 18.3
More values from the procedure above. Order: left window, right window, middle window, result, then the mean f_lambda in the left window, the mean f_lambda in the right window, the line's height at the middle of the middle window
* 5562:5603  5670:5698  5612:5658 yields 0.7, 18.6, 18.5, 18.6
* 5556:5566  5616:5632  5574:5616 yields 1.6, 19.7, 18.3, 18.9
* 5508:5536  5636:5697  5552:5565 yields -1.3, 18.1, 18.4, 18.2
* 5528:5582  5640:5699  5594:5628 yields 1.9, 19.6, 18.5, 19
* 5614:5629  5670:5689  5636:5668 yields 0.2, 18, 18.8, 18.4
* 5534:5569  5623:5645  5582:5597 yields 0.9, 20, 18.3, 19.2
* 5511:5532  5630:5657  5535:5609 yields -3.5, 18.2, 18.4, 18.3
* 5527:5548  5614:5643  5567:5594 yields 0.4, 19.5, 18.2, 18.9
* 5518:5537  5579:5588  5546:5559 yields -1.4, 18.3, 18.6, 18.4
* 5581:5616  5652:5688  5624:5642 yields -0.2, 18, 18.6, 18.3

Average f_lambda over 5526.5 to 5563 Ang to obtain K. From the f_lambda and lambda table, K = 19.8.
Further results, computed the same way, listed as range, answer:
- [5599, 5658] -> 18.2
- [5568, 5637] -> 18.4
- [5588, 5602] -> 18.1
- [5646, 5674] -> 18.7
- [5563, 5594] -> 18.7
